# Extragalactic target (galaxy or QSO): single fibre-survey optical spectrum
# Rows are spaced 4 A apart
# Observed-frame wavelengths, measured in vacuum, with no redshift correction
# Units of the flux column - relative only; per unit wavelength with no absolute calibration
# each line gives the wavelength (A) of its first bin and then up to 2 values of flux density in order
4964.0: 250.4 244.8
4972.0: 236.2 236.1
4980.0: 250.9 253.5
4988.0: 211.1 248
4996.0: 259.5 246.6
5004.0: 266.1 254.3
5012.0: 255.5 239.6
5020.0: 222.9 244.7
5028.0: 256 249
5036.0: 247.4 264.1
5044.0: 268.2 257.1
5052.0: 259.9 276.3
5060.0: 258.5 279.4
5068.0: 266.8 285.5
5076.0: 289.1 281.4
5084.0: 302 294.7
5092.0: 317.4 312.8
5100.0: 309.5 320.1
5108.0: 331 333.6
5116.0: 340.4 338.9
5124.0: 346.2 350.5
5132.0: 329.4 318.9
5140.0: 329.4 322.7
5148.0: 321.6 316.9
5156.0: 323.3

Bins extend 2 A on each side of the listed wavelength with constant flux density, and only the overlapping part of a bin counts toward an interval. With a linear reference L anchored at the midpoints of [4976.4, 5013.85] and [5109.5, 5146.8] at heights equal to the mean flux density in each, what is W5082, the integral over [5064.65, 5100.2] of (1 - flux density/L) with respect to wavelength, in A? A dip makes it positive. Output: 1.3 A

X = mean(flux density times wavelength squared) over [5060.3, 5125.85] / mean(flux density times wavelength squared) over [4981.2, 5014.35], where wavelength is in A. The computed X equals 1.3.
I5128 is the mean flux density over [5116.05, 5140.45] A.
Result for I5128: 336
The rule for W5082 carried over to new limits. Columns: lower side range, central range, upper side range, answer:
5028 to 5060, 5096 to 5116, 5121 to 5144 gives -0.8 A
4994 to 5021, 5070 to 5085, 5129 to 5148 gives 0.1 A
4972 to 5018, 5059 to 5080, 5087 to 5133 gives 1.6 A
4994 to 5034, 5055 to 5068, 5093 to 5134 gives 0.8 A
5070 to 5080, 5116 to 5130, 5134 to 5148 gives -1.4 A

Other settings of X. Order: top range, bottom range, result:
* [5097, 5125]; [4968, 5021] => 1.41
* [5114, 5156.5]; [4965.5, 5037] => 1.42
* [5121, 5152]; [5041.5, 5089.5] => 1.23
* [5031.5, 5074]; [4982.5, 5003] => 1.11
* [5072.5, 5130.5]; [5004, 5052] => 1.30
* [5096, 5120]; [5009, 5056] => 1.33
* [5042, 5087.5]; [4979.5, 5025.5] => 1.15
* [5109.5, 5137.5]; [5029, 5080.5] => 1.30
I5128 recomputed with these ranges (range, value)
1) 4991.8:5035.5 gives 249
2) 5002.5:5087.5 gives 264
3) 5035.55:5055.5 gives 262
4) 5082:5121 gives 320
